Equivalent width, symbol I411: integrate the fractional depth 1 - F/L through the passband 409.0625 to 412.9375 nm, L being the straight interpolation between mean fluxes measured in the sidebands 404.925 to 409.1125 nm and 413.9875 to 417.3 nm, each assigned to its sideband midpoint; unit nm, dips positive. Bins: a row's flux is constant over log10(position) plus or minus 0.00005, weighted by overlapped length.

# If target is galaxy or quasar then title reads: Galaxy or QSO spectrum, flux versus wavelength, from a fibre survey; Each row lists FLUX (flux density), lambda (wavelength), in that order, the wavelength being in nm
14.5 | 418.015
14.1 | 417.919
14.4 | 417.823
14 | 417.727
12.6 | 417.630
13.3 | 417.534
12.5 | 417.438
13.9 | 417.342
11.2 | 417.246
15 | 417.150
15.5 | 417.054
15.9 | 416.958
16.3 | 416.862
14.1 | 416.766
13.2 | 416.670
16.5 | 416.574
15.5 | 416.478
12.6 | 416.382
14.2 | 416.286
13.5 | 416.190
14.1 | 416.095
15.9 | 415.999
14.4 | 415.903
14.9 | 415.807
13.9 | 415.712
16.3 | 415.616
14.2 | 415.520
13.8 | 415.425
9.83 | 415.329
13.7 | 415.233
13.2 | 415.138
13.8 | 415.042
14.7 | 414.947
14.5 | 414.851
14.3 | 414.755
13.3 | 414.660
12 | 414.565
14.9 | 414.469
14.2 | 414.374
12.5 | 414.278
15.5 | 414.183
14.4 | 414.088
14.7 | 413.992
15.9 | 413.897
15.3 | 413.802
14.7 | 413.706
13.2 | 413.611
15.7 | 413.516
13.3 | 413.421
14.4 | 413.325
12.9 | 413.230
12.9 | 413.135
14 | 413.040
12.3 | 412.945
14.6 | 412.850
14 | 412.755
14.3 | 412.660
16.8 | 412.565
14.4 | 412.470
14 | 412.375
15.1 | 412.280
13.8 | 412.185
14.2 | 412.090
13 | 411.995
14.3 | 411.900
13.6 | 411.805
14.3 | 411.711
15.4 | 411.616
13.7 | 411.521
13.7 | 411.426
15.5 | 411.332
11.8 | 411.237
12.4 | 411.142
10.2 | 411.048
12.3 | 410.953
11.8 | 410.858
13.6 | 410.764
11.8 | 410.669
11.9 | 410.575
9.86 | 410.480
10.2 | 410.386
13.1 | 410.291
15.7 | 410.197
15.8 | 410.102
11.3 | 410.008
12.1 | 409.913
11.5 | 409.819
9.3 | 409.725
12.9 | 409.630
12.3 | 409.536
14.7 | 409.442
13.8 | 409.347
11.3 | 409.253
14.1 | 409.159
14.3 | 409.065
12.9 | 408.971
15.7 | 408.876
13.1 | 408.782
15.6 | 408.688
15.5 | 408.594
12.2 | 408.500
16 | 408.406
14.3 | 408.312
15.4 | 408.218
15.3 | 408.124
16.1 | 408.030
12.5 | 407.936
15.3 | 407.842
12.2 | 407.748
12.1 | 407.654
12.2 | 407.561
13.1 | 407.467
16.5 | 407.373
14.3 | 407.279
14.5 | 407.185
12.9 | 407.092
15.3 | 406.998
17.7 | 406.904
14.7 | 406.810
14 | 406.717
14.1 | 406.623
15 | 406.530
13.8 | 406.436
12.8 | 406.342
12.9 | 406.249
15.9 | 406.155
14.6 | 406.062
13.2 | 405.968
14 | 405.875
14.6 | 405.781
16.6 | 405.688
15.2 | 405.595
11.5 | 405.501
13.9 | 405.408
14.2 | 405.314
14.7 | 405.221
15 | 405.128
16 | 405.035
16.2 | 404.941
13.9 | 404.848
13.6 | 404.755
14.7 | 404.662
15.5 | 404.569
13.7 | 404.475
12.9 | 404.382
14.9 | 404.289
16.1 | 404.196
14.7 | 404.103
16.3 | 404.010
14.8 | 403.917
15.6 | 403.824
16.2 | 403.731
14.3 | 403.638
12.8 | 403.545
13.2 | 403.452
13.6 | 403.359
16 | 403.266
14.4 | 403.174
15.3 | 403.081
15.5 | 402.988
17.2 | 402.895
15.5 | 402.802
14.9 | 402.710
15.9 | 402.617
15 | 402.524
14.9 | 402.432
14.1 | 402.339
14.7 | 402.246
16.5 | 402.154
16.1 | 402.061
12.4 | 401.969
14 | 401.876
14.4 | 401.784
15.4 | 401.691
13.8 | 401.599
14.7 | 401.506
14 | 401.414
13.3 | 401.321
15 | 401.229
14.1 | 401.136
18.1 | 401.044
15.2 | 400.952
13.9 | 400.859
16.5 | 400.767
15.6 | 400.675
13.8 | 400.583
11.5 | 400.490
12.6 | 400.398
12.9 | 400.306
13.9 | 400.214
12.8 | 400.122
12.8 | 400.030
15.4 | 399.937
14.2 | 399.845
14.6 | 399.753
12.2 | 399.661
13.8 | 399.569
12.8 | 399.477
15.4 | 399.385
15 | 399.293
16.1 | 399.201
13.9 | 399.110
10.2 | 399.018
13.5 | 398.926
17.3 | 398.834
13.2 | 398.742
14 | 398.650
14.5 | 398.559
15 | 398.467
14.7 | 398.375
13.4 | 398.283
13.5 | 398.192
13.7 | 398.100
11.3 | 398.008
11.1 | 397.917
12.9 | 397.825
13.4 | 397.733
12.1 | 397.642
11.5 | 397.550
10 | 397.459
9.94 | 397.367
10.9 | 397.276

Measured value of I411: 0.290 nm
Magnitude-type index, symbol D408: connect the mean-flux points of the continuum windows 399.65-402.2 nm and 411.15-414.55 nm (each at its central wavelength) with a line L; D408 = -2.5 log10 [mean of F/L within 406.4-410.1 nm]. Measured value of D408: 0.03 mag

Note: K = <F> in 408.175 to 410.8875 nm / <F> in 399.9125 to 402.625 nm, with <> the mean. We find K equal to 0.91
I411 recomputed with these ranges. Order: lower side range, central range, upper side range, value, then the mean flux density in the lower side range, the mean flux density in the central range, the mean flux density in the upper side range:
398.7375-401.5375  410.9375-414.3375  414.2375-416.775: 0.01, 14.1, 14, 14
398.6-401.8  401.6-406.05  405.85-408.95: -0.16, 14.2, 14.8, 14.3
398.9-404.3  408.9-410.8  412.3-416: 0.21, 14.5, 12.6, 14.1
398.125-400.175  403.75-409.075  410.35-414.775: -0.26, 14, 14.5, 13.6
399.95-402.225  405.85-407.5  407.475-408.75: -0.03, 14.3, 14.4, 14.2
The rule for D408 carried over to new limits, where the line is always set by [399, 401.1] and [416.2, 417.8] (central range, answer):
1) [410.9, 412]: 0.06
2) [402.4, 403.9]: -0.07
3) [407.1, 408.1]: 0.02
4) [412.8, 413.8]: 0.02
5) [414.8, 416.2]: 0.00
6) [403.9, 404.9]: -0.04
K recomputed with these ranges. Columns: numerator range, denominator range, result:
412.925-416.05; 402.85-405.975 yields 0.95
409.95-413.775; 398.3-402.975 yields 0.94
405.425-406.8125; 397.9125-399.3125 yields 1.02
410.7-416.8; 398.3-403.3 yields 0.96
